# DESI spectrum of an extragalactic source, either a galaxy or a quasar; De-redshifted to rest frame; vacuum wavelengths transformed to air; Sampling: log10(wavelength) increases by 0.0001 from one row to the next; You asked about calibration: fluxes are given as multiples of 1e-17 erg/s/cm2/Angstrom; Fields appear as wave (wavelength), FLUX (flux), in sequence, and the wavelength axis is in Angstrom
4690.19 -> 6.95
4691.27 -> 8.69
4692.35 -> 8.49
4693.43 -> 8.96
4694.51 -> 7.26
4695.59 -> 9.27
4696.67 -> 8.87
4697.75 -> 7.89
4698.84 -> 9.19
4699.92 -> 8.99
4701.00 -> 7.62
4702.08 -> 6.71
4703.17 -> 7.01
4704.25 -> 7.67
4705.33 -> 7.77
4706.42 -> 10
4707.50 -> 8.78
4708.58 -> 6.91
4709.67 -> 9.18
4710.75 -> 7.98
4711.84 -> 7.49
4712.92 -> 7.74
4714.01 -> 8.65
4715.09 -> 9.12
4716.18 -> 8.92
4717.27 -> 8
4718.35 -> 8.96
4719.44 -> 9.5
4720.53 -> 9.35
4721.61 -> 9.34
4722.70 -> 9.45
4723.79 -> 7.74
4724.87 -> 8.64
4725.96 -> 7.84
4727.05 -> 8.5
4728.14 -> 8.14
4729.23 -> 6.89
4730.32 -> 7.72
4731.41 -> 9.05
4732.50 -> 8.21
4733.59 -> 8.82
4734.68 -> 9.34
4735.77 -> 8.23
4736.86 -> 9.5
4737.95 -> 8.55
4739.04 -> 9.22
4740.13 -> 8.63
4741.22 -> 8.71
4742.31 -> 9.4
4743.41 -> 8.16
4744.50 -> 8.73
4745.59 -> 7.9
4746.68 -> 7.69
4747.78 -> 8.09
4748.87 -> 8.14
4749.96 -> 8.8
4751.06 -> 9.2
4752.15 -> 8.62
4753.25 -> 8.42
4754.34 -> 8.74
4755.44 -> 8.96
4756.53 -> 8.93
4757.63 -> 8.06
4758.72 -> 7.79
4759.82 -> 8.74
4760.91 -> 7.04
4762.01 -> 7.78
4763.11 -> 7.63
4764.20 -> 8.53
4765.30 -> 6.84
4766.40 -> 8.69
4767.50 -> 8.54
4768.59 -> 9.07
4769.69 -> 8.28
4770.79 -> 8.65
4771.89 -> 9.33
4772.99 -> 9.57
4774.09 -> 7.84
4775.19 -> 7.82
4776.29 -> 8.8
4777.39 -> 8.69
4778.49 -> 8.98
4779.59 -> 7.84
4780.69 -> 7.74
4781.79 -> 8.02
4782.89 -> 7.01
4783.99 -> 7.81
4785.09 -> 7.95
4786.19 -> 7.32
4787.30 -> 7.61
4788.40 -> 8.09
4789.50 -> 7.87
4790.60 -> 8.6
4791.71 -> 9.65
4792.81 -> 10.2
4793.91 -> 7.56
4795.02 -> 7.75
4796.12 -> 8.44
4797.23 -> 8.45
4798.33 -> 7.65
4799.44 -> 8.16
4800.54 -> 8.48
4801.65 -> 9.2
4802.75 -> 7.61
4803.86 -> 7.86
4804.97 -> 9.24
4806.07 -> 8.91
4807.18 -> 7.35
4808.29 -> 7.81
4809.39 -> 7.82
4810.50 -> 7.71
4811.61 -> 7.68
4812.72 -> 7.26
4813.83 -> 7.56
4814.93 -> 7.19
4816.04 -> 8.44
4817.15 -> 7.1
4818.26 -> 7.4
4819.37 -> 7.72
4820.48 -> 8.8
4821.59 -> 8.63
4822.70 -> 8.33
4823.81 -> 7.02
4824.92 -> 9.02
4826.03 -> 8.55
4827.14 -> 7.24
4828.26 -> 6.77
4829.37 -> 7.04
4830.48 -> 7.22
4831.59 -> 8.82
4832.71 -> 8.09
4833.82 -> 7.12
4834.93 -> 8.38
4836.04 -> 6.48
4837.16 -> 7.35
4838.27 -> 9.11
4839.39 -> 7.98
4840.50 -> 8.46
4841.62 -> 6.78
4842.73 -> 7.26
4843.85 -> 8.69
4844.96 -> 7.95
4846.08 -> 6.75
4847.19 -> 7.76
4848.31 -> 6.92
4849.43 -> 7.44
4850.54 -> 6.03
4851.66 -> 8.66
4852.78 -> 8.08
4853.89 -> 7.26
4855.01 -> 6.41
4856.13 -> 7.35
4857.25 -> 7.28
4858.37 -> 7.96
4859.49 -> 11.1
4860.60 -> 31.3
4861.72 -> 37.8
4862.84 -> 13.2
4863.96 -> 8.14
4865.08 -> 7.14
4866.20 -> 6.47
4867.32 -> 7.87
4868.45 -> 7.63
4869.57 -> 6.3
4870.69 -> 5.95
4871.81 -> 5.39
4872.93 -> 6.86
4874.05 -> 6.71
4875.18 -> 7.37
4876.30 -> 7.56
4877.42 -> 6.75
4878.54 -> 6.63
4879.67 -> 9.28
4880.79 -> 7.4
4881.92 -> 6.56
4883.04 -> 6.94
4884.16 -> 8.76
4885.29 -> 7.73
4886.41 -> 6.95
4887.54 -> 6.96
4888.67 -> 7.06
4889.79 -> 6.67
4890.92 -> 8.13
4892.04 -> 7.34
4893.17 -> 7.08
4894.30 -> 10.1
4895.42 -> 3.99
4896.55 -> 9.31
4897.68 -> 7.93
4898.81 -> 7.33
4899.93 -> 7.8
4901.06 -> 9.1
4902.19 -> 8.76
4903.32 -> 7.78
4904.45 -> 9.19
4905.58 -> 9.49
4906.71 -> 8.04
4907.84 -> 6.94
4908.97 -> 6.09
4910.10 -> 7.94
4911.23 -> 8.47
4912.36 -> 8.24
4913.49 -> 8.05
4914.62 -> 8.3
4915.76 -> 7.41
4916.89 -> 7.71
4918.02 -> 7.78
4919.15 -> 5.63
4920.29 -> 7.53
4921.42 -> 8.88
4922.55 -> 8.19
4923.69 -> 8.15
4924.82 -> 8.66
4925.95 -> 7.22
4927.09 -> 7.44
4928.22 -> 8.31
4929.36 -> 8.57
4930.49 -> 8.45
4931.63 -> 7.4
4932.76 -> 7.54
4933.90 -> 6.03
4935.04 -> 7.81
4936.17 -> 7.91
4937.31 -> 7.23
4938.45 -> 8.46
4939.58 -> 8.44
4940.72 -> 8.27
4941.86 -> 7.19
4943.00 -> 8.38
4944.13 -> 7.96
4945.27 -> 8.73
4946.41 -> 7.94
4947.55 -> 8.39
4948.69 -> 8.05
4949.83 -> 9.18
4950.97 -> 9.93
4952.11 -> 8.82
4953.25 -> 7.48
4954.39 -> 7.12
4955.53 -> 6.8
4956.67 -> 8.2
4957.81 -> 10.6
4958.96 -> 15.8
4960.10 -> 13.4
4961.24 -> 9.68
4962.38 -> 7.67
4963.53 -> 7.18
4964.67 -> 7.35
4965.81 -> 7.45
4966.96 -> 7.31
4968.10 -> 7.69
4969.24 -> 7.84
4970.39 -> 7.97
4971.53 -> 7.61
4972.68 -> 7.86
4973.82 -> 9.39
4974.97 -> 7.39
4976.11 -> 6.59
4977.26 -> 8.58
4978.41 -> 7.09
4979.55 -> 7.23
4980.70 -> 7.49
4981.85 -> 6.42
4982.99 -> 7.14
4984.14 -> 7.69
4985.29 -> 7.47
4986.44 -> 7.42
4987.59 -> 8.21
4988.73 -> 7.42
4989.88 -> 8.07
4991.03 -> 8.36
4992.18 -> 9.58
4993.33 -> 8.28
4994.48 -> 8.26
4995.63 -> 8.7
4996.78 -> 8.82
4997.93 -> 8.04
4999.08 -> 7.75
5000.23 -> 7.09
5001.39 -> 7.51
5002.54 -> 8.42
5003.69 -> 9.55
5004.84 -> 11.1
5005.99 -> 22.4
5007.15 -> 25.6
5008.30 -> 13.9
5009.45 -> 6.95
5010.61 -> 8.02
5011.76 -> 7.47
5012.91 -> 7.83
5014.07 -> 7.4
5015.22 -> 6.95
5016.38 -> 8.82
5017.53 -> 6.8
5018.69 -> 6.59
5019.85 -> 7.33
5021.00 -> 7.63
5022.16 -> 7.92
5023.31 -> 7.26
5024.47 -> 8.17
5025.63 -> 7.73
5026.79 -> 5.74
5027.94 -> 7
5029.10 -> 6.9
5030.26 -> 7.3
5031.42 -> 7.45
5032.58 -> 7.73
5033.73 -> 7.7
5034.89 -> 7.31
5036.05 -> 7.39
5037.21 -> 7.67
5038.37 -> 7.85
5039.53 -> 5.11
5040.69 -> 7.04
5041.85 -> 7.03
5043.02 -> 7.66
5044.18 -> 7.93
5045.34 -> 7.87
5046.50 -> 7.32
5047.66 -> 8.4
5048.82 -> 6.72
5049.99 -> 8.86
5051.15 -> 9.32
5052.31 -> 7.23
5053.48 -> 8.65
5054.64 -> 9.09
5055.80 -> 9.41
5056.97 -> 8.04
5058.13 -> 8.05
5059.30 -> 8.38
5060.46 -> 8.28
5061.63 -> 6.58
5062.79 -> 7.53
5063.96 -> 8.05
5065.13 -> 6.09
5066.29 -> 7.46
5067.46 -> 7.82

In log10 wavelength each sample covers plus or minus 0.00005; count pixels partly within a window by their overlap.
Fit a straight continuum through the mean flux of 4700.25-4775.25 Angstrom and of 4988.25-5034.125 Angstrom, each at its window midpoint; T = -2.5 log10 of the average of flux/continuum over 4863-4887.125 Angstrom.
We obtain 0.18 mag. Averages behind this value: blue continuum 8.41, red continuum 8.79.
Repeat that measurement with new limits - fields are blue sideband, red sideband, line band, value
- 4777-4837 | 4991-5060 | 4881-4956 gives 0.05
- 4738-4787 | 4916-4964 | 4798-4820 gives 0.06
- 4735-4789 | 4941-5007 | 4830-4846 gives 0.09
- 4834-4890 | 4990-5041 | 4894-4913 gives 0.08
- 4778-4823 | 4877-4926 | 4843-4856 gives 0.07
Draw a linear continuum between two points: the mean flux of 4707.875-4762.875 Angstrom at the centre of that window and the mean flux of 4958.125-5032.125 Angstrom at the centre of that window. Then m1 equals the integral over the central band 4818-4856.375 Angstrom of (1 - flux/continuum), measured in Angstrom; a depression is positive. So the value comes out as 3.7 Angstrom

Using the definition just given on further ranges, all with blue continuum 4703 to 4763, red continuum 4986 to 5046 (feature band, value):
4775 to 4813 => 1.4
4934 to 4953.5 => 0.6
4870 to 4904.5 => 4.2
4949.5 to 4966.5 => -1.3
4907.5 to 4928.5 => 1.8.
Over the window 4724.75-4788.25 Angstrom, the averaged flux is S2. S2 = 8.34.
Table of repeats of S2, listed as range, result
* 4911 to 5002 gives 8.09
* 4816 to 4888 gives 8.47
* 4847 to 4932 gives 8.4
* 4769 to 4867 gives 8.62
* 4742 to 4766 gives 8.27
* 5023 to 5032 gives 7.19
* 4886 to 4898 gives 7.4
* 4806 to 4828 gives 7.84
